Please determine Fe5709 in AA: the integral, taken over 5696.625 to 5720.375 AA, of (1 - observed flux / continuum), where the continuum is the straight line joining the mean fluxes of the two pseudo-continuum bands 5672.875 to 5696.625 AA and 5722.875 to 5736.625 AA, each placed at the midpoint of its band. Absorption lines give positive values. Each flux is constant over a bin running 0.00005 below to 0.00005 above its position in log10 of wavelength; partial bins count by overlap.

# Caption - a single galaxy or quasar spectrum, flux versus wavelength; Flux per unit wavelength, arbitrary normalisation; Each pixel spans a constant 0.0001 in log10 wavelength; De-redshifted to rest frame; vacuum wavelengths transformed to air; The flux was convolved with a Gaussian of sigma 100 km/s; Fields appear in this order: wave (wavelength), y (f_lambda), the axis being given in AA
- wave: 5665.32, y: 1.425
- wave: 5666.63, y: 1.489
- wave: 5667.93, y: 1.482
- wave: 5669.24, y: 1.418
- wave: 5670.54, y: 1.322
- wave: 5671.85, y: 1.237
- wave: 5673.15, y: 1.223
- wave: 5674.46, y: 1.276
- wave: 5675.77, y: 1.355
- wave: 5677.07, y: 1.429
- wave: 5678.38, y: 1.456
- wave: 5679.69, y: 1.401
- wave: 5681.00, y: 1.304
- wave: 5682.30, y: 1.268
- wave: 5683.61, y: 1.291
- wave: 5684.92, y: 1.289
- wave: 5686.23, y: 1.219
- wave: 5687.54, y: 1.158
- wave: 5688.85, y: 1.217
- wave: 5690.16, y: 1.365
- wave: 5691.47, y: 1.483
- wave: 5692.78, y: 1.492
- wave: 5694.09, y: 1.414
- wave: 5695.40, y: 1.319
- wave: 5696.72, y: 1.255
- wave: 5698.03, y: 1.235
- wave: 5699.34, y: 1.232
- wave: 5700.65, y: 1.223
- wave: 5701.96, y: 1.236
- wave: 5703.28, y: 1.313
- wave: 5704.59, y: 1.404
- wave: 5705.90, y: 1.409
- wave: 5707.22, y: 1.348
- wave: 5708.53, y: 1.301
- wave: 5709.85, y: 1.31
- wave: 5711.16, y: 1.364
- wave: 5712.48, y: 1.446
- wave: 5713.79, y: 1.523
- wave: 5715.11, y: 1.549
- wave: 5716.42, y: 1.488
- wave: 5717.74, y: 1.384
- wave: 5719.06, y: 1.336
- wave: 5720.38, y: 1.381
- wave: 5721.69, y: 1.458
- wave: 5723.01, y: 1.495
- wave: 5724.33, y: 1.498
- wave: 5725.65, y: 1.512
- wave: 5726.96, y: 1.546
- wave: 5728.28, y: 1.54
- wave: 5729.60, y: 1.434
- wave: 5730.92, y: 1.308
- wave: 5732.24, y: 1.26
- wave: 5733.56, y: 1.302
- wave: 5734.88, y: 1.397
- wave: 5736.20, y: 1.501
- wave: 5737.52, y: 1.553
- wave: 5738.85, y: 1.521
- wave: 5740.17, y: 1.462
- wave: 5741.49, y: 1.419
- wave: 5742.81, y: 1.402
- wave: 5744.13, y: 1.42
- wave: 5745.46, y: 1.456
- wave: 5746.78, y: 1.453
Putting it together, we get 0.5 AA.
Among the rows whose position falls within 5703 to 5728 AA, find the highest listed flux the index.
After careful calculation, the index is 1.549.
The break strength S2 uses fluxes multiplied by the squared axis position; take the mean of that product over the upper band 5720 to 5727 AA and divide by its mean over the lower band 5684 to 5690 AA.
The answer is 1.2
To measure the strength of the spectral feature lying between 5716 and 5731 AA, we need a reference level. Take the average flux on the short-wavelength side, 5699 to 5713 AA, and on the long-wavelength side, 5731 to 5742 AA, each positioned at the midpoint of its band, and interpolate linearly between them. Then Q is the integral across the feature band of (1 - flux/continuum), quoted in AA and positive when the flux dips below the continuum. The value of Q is -0.79 AA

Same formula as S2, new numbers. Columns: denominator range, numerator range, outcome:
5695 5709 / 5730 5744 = 1.10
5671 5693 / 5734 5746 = 1.13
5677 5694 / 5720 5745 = 1.10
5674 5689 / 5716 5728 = 1.13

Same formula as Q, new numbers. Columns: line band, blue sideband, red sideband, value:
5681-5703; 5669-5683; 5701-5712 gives 0.7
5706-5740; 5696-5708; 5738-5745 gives -1.4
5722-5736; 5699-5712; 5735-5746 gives -0.2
